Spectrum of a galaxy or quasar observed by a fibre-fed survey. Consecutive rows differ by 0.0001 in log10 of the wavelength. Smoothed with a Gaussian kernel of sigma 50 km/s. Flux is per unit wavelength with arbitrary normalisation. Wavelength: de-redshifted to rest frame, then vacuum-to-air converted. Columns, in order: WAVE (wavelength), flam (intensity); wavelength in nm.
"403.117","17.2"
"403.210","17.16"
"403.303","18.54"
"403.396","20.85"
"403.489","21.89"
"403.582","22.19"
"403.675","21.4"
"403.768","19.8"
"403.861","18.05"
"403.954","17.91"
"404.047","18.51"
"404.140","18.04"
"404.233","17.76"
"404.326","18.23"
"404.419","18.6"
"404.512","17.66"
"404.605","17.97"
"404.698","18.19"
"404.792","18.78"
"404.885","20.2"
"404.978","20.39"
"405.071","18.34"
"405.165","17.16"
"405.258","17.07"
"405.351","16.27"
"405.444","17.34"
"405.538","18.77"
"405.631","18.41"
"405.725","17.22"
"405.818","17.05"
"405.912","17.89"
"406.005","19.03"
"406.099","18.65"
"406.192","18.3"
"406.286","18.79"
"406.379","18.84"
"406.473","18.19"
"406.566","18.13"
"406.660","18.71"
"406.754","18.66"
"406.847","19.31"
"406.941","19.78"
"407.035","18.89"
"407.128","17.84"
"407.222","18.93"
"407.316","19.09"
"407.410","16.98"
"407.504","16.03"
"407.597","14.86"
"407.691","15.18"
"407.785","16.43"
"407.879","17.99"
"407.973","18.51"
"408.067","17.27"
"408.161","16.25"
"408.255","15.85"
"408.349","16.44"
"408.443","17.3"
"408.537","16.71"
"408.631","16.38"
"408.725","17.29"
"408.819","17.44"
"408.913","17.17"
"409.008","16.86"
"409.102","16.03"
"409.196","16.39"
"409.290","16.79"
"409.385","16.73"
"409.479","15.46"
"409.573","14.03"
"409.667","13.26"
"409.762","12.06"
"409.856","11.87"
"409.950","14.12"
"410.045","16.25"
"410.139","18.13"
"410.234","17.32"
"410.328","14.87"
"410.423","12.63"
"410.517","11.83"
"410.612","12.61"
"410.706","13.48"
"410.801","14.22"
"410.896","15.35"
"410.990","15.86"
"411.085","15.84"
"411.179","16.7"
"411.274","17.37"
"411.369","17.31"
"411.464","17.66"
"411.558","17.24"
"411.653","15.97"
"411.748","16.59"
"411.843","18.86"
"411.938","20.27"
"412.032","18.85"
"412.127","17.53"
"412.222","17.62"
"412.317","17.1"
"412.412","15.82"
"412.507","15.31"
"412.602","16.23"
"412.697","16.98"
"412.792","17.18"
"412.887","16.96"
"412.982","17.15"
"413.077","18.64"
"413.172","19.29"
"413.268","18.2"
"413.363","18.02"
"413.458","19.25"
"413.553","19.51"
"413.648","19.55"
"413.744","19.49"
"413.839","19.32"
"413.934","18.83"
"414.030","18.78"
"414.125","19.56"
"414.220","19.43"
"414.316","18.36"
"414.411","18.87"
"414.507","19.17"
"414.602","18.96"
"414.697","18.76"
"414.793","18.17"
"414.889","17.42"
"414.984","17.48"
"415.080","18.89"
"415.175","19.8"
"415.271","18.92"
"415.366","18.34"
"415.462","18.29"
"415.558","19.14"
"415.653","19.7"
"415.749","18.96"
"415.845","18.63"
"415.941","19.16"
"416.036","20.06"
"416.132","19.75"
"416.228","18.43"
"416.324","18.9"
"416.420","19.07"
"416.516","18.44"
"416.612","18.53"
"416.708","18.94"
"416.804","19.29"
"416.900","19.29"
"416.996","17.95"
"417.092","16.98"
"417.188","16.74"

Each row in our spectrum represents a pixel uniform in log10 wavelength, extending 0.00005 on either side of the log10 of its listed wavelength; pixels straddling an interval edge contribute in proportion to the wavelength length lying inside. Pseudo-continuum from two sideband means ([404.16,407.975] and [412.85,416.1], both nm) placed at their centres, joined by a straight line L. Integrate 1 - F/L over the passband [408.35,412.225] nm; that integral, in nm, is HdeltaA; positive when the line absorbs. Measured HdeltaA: 0.51 nm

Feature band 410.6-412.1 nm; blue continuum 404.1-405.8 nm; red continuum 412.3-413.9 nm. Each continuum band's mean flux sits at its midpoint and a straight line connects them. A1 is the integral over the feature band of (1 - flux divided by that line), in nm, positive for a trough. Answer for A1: 0.11 nm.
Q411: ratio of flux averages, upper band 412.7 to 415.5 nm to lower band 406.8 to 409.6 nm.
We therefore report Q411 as 1.09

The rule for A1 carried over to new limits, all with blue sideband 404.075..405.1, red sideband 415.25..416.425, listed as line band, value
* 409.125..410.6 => 0.32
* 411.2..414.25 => 0.15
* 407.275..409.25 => 0.21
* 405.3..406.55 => 0.04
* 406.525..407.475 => 0.00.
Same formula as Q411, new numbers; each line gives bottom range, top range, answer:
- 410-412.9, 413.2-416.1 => 1.16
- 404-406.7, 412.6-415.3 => 1.02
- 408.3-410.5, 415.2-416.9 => 1.21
